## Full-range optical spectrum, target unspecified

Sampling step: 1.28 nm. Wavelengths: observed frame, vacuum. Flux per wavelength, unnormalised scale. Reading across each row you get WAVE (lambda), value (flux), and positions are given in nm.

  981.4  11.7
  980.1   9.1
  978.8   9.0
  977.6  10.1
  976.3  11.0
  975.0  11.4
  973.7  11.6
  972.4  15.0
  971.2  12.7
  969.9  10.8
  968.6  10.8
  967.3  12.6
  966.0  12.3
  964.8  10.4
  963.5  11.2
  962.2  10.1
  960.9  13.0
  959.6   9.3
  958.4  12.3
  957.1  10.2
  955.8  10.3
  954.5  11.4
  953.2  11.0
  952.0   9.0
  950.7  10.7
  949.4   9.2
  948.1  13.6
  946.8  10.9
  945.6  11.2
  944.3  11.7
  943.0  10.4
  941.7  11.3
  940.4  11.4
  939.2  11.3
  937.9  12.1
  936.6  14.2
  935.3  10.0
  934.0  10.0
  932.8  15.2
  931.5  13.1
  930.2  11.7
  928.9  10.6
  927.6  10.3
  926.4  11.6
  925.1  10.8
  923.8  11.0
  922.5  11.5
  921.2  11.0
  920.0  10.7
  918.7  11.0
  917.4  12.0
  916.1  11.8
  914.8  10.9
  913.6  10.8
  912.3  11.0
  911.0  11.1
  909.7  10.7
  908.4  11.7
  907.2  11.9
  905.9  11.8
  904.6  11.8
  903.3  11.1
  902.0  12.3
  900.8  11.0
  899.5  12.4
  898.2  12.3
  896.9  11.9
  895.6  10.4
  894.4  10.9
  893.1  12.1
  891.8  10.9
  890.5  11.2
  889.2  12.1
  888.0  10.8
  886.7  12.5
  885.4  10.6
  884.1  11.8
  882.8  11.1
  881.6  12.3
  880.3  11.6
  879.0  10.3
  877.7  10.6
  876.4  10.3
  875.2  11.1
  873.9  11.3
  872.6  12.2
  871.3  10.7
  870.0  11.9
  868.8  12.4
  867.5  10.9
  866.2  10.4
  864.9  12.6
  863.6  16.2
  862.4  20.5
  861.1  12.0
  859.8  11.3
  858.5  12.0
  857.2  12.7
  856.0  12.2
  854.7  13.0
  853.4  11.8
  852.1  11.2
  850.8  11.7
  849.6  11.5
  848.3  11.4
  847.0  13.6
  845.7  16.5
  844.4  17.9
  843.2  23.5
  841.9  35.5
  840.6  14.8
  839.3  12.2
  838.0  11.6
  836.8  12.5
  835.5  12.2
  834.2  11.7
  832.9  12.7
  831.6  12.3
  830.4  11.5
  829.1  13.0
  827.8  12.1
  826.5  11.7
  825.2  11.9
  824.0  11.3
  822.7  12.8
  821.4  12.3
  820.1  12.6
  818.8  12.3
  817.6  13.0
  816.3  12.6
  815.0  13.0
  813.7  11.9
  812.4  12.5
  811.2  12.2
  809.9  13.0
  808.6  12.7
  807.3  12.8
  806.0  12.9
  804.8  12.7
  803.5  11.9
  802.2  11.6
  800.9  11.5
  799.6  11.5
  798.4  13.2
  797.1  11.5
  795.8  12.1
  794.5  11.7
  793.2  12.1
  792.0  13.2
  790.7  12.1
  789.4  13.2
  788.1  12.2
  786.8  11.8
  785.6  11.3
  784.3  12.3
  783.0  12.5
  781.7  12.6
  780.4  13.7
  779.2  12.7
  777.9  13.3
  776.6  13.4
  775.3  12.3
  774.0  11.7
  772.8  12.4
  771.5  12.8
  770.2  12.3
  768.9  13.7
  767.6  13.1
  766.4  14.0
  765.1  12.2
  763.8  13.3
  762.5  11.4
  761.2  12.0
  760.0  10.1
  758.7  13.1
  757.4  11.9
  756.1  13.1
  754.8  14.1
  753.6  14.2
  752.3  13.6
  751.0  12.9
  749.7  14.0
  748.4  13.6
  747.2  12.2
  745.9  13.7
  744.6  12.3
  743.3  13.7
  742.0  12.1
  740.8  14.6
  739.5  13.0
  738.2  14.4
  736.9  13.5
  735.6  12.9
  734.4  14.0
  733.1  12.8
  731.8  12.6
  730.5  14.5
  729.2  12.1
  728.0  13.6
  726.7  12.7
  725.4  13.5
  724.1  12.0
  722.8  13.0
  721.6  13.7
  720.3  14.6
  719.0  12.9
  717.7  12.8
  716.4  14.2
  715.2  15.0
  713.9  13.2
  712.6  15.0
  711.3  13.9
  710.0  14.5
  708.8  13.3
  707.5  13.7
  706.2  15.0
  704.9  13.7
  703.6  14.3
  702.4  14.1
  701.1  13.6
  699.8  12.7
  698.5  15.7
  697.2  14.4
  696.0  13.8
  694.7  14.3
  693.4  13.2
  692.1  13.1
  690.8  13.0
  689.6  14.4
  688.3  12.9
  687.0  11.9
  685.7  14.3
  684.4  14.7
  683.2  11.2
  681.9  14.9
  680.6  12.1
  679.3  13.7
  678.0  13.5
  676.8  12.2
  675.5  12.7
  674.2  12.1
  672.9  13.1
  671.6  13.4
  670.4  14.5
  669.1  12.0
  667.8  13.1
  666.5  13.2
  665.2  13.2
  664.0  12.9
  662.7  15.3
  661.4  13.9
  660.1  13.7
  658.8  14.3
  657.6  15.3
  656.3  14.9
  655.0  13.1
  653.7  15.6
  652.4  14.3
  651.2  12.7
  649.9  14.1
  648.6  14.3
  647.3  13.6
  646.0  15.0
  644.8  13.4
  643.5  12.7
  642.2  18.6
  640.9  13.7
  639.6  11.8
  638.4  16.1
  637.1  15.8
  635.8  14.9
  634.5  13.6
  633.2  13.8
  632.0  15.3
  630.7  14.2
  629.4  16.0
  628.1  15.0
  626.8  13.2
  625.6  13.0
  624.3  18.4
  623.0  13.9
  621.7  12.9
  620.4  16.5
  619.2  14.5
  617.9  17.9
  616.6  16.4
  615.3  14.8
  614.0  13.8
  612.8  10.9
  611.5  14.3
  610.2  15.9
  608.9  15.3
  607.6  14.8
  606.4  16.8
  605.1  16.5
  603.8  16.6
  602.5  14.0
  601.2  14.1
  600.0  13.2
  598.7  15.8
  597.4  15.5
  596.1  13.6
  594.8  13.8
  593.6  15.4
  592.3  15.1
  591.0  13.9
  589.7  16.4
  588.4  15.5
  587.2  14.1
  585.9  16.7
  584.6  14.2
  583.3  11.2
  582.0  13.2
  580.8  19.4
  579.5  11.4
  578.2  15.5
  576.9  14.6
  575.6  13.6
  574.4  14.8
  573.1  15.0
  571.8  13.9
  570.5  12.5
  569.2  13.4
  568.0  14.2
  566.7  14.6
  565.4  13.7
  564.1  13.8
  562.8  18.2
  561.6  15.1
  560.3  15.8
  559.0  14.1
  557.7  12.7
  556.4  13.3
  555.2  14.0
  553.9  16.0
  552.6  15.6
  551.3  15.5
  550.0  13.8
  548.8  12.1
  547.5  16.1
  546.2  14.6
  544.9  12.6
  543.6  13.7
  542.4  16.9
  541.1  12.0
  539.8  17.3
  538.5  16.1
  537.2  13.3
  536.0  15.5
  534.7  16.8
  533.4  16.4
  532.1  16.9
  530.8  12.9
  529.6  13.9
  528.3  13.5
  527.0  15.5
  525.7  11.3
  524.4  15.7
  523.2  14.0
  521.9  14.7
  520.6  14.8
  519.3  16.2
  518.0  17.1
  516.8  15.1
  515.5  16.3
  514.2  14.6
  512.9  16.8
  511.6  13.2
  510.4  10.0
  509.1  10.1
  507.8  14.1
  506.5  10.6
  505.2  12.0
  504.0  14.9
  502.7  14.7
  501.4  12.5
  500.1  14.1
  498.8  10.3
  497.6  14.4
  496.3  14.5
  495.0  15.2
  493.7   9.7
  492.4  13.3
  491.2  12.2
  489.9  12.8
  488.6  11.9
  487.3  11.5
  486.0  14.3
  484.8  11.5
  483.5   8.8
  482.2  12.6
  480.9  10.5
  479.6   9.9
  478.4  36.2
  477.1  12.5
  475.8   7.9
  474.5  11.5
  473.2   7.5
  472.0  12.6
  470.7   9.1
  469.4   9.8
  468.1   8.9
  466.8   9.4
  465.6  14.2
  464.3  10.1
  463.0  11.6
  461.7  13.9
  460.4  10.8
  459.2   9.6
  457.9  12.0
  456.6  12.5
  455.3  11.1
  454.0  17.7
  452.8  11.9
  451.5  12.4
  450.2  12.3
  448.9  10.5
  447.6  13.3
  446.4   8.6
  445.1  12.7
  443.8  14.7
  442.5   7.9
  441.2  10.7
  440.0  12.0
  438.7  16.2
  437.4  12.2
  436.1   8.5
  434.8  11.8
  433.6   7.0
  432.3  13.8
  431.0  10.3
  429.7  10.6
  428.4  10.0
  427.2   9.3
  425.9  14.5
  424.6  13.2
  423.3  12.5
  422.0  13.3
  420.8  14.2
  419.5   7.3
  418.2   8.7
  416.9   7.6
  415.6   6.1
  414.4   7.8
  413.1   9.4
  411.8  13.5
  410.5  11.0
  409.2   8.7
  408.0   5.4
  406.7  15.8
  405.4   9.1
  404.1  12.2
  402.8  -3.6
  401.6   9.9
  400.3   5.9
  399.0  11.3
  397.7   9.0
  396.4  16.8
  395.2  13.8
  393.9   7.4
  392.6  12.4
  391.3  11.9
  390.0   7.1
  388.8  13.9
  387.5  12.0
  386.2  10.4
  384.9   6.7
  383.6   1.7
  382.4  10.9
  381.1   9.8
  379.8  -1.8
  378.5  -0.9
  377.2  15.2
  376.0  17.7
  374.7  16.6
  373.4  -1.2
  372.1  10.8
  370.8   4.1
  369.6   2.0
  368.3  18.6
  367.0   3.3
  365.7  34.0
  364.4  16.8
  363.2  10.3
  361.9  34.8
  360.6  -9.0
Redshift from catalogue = 0.28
